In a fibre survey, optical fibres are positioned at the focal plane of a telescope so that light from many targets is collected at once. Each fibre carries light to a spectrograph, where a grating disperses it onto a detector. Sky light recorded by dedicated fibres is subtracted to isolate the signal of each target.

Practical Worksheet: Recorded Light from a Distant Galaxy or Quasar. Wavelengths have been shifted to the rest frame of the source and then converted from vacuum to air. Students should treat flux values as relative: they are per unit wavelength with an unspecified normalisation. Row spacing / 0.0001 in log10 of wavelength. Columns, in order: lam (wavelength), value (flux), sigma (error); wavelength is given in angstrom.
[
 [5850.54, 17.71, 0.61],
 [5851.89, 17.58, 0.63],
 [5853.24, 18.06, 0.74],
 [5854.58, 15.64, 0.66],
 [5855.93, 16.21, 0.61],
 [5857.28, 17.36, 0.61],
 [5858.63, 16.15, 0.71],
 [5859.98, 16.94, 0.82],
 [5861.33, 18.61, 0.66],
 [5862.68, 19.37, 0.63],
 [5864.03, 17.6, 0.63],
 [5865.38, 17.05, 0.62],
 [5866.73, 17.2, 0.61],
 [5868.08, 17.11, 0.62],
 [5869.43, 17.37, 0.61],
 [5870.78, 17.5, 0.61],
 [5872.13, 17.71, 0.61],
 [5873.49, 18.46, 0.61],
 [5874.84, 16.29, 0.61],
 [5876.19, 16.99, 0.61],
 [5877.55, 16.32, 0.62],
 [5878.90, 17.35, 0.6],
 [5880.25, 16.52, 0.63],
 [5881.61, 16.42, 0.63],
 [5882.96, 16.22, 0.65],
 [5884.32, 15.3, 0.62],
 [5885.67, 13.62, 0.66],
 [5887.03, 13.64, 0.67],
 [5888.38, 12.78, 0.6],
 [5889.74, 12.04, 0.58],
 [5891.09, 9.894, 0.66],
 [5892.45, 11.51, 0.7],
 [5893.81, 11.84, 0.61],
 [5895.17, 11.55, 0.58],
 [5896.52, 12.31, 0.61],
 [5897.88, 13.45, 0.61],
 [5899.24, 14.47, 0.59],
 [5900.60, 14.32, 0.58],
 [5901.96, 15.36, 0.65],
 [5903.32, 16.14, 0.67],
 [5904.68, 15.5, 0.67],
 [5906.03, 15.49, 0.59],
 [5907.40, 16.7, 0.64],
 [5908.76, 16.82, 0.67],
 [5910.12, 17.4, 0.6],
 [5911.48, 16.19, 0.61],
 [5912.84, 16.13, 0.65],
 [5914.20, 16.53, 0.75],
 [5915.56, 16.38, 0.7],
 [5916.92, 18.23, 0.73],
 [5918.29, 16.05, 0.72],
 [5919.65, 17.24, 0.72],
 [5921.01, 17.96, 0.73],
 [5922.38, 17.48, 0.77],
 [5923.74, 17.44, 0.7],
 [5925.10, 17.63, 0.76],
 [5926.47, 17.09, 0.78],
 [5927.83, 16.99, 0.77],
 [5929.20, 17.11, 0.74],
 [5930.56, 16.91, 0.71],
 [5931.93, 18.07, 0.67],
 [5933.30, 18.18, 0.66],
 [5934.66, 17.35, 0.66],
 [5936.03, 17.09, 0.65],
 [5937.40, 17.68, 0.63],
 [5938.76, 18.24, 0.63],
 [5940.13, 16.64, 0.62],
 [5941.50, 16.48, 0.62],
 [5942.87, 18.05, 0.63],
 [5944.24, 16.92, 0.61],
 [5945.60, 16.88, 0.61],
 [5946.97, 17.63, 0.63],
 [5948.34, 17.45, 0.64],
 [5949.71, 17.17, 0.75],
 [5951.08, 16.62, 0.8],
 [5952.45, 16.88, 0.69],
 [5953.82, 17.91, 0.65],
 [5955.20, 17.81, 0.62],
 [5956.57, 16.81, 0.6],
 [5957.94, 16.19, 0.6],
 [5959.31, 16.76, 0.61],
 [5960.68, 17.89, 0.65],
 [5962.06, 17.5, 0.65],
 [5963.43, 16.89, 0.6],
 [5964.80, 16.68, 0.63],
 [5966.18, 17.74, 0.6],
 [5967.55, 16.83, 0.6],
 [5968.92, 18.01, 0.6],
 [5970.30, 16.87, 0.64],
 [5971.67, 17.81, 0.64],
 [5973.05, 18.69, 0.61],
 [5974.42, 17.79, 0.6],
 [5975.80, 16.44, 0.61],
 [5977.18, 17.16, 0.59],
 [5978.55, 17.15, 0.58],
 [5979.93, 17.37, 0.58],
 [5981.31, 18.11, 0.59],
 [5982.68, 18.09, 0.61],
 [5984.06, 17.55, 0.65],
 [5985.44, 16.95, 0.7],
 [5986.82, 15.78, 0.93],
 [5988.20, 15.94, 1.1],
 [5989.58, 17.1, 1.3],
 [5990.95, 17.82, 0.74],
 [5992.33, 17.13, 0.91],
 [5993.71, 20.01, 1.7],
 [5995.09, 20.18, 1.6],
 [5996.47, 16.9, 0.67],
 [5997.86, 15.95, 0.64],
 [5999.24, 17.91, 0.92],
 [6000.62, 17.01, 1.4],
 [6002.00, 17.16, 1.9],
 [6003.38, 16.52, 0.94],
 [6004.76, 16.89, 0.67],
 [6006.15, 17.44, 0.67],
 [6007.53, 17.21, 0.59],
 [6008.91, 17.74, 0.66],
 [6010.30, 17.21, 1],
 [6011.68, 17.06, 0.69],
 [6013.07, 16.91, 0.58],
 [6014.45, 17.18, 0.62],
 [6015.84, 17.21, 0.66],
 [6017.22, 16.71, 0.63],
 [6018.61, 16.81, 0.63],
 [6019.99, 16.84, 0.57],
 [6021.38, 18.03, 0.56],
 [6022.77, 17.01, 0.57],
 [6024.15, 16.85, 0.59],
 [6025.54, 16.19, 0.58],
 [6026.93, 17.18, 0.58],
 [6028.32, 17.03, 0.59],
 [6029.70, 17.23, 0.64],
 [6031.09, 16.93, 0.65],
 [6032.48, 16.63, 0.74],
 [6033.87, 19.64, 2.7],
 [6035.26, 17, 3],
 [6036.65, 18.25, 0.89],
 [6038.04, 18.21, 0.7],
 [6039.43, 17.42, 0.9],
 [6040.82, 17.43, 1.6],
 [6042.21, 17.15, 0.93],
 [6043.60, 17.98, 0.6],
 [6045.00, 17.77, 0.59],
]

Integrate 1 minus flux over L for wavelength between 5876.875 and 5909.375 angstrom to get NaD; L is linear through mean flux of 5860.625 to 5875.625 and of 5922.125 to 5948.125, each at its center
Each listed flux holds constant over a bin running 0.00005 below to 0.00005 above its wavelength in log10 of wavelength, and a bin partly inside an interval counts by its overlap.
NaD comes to 5.8 angstrom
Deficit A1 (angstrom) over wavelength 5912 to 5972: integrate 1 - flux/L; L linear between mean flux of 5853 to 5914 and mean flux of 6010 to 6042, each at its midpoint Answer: -3.3 angstrom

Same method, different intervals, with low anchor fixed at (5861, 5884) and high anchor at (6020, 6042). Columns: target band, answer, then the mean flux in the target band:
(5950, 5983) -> 0.0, 17.3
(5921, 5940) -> -0.2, 17.5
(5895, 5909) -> 2.0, 14.8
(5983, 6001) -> -0.1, 17.4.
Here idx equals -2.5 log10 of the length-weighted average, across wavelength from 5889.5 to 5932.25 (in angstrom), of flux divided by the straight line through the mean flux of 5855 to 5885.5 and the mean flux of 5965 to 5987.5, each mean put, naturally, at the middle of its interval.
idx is 0.10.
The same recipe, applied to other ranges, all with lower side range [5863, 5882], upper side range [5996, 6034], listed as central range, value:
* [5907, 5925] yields 0.01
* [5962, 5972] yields -0.01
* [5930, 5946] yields -0.02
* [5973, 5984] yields -0.03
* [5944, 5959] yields 0.00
